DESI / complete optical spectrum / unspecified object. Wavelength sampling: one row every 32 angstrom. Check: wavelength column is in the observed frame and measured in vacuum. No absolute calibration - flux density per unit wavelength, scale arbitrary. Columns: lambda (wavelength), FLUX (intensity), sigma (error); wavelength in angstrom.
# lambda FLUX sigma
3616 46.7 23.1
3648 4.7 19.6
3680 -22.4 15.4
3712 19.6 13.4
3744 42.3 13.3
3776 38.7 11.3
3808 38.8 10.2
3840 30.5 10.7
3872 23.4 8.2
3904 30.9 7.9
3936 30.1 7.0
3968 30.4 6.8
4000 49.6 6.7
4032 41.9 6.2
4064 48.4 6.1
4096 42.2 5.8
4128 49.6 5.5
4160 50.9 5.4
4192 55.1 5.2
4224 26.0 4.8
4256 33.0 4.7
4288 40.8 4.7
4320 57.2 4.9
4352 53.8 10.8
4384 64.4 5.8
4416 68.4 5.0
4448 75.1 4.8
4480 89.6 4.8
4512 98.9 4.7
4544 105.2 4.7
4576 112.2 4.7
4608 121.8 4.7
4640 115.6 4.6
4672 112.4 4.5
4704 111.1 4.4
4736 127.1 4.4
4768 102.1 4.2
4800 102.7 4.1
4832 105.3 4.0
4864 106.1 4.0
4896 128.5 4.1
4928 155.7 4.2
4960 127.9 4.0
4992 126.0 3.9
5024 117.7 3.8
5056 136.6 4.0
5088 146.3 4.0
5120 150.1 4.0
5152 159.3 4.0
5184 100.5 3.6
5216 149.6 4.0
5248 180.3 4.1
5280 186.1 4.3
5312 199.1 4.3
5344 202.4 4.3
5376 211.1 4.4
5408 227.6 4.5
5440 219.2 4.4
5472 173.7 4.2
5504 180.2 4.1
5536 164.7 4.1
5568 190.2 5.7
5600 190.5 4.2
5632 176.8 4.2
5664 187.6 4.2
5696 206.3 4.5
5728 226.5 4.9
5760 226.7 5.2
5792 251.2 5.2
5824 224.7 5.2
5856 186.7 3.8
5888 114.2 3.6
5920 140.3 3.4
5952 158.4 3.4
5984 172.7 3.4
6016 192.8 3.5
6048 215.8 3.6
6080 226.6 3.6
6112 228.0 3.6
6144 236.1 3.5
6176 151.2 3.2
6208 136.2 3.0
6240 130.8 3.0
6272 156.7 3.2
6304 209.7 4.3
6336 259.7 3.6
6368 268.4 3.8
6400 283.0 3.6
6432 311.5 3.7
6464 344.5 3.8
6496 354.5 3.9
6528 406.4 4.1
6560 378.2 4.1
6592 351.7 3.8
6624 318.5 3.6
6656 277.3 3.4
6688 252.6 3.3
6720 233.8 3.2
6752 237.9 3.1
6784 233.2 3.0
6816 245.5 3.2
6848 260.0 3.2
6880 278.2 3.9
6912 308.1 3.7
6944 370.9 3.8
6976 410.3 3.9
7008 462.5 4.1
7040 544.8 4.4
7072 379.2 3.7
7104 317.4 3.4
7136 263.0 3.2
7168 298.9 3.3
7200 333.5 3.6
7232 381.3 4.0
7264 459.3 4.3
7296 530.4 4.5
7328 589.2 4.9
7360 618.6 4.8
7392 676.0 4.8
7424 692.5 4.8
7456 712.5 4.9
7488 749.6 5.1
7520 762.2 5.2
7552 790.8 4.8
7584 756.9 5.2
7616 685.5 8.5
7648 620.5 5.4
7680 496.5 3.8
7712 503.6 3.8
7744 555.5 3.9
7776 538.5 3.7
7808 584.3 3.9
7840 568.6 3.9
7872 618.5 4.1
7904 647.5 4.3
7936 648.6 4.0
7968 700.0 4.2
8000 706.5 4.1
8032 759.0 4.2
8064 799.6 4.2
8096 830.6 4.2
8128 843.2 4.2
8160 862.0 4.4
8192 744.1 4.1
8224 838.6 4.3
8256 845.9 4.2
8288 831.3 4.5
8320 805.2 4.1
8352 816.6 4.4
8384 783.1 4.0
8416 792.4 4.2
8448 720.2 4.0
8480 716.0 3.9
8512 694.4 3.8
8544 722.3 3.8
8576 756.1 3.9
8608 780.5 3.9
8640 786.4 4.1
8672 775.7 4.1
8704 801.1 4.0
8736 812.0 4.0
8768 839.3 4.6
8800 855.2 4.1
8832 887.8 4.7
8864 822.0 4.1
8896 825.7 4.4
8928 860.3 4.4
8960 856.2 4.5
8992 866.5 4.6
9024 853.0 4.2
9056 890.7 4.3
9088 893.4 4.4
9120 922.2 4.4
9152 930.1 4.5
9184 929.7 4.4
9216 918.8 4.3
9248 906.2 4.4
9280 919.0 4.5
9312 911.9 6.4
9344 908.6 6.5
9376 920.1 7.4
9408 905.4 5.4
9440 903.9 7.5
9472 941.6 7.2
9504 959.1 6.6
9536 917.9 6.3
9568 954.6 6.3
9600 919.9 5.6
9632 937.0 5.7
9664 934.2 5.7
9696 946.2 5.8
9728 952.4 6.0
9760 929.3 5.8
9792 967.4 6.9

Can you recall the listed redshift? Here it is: 0.00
